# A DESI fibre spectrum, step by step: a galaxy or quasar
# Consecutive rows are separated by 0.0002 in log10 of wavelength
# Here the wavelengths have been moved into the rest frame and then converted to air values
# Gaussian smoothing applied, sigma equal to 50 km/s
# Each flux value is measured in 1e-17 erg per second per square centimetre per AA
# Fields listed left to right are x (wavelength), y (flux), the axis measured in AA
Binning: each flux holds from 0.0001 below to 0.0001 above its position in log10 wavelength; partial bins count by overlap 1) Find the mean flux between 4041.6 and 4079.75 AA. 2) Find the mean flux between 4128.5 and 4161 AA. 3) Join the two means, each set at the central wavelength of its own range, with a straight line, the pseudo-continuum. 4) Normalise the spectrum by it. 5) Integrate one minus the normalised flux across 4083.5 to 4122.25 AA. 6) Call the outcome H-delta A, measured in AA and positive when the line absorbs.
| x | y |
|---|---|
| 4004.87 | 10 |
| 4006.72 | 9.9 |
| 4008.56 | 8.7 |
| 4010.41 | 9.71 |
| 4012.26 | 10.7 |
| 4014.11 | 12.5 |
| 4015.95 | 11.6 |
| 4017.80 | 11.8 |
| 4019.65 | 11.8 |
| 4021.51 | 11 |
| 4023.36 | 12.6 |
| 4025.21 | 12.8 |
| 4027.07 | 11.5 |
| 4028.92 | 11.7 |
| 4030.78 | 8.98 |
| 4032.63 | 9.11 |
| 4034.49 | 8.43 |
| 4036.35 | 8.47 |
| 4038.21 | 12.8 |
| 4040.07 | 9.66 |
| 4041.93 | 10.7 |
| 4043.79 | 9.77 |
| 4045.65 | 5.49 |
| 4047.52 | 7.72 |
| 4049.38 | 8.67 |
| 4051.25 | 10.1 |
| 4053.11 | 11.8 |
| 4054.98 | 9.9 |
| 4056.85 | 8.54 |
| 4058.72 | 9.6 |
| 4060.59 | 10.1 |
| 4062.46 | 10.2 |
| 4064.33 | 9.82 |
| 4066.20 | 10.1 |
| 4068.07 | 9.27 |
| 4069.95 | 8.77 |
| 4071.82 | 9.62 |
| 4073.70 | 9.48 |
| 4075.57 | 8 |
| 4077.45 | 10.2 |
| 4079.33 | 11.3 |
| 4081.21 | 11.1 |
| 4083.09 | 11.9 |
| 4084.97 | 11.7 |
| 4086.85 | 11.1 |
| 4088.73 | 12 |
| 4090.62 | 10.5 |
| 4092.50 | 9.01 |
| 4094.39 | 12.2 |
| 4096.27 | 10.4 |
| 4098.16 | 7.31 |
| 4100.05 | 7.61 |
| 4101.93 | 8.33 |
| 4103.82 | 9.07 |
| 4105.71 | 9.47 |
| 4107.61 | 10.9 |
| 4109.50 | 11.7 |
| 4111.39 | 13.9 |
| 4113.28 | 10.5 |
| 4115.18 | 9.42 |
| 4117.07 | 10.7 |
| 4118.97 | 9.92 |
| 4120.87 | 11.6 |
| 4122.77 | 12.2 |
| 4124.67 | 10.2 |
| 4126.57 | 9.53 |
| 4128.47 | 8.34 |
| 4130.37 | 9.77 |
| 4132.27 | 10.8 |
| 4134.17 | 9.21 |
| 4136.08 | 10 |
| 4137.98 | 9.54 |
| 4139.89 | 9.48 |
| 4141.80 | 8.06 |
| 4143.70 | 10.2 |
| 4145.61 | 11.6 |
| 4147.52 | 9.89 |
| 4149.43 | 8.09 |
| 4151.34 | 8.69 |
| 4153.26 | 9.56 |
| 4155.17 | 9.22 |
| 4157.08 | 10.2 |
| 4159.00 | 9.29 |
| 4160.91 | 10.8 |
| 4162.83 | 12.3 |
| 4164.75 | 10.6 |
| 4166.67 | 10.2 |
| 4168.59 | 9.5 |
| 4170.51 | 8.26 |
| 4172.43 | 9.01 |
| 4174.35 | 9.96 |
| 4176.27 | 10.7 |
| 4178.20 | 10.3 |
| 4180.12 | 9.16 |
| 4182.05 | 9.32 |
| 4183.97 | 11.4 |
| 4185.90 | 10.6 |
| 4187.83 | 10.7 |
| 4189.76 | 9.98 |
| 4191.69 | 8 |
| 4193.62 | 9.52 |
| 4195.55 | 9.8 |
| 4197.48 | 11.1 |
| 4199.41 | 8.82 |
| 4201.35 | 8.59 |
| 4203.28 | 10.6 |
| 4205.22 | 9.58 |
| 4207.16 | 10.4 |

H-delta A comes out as -3.6 AA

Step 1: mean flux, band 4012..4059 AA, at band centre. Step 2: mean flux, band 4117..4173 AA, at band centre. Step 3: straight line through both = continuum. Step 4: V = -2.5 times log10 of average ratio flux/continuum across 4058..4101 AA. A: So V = 0.01 mag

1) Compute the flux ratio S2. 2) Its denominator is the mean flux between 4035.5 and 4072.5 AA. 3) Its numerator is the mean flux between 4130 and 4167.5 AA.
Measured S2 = 1.03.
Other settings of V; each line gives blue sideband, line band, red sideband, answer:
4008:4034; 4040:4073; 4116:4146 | 0.14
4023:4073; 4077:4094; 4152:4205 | -0.12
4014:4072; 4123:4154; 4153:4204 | 0.04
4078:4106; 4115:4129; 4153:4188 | -0.02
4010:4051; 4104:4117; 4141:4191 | -0.08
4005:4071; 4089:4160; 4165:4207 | 0.00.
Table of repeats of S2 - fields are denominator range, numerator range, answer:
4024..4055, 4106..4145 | 1.04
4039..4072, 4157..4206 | 1.05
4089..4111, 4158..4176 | 1.02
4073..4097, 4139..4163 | 0.91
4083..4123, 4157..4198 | 0.96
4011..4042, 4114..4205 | 0.90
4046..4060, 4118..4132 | 1.10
